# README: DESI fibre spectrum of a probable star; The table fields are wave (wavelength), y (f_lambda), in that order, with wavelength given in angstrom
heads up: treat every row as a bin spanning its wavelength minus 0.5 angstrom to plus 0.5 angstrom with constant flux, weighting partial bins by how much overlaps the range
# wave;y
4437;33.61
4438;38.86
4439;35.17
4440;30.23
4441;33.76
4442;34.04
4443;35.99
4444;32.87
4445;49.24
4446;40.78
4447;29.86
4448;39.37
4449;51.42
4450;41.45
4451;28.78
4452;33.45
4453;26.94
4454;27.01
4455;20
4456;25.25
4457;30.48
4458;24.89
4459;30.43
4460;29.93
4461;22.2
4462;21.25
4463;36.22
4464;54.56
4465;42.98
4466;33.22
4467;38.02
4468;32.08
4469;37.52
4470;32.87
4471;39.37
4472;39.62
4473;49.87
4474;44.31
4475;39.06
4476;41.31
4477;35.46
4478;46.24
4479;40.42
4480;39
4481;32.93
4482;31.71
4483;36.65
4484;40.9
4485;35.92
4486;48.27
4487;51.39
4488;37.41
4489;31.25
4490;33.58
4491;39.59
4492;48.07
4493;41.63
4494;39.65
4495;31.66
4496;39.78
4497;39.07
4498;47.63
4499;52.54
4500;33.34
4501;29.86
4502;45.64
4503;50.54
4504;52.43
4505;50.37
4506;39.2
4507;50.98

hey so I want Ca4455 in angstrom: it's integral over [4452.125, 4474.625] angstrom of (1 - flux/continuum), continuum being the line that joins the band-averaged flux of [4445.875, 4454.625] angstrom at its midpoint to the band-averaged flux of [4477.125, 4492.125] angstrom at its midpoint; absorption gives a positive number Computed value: 1.9 angstrom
